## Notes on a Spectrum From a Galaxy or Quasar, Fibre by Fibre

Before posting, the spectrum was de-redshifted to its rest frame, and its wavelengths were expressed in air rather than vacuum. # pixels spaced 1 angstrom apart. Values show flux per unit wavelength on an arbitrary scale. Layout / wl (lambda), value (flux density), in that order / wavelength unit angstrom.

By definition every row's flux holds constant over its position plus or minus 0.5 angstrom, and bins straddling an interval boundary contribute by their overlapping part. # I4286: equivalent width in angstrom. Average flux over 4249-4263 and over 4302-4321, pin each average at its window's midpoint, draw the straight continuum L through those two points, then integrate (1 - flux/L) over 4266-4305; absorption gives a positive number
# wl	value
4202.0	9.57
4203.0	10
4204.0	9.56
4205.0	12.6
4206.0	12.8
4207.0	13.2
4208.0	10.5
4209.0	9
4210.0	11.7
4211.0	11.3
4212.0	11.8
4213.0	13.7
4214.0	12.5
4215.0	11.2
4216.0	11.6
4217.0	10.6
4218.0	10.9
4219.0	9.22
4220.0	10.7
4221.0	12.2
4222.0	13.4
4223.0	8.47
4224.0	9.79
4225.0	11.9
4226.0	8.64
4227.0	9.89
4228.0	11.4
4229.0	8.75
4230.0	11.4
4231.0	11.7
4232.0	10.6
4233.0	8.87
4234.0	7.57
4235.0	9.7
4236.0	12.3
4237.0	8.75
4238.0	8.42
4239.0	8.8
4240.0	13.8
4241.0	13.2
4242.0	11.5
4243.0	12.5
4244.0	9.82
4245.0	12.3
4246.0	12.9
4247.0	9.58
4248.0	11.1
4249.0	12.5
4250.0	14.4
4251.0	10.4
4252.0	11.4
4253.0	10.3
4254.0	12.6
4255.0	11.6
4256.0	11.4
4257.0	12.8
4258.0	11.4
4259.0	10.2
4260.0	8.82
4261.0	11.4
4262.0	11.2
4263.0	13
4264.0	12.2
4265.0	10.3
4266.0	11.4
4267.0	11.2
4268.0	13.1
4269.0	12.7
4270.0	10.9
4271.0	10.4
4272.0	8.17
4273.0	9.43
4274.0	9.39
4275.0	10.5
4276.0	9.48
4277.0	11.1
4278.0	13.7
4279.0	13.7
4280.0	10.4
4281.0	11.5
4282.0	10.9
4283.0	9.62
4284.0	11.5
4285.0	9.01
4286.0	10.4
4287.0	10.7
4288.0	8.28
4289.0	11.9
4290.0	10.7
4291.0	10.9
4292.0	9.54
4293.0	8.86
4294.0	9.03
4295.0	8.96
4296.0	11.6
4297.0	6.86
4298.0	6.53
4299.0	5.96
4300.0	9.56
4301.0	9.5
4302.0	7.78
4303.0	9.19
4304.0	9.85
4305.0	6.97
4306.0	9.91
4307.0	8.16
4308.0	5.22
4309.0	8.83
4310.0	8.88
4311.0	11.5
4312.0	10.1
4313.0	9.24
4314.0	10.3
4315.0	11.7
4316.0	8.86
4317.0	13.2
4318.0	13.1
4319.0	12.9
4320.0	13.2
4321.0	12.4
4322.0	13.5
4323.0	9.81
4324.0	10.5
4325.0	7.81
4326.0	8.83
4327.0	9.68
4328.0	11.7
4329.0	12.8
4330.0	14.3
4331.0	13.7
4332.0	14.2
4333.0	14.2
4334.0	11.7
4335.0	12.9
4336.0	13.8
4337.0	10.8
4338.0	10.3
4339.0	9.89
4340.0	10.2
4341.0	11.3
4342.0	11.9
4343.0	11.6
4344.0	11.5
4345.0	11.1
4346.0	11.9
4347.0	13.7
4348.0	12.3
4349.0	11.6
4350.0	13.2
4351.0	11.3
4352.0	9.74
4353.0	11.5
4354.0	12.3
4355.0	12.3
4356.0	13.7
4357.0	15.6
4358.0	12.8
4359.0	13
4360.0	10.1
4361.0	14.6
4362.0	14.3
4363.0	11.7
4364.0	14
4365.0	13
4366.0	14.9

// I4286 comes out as 2.5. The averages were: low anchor 11.5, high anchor 10.1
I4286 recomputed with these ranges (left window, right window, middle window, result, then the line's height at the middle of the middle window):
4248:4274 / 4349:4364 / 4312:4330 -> 1.3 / 12.1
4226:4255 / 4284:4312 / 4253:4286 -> -3.5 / 10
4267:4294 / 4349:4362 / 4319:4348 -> 0.5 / 12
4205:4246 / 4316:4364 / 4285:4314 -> 6.3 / 11.7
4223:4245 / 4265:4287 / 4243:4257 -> -1.4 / 10.6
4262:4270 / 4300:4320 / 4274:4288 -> 0.5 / 11.2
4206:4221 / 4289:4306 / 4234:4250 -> -0.9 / 10.6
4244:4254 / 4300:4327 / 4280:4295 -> 0.7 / 10.7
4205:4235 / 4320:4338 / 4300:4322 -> 3.1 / 11.7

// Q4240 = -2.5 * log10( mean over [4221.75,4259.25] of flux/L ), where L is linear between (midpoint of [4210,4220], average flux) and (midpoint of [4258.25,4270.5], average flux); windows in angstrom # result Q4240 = 0.044 mag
